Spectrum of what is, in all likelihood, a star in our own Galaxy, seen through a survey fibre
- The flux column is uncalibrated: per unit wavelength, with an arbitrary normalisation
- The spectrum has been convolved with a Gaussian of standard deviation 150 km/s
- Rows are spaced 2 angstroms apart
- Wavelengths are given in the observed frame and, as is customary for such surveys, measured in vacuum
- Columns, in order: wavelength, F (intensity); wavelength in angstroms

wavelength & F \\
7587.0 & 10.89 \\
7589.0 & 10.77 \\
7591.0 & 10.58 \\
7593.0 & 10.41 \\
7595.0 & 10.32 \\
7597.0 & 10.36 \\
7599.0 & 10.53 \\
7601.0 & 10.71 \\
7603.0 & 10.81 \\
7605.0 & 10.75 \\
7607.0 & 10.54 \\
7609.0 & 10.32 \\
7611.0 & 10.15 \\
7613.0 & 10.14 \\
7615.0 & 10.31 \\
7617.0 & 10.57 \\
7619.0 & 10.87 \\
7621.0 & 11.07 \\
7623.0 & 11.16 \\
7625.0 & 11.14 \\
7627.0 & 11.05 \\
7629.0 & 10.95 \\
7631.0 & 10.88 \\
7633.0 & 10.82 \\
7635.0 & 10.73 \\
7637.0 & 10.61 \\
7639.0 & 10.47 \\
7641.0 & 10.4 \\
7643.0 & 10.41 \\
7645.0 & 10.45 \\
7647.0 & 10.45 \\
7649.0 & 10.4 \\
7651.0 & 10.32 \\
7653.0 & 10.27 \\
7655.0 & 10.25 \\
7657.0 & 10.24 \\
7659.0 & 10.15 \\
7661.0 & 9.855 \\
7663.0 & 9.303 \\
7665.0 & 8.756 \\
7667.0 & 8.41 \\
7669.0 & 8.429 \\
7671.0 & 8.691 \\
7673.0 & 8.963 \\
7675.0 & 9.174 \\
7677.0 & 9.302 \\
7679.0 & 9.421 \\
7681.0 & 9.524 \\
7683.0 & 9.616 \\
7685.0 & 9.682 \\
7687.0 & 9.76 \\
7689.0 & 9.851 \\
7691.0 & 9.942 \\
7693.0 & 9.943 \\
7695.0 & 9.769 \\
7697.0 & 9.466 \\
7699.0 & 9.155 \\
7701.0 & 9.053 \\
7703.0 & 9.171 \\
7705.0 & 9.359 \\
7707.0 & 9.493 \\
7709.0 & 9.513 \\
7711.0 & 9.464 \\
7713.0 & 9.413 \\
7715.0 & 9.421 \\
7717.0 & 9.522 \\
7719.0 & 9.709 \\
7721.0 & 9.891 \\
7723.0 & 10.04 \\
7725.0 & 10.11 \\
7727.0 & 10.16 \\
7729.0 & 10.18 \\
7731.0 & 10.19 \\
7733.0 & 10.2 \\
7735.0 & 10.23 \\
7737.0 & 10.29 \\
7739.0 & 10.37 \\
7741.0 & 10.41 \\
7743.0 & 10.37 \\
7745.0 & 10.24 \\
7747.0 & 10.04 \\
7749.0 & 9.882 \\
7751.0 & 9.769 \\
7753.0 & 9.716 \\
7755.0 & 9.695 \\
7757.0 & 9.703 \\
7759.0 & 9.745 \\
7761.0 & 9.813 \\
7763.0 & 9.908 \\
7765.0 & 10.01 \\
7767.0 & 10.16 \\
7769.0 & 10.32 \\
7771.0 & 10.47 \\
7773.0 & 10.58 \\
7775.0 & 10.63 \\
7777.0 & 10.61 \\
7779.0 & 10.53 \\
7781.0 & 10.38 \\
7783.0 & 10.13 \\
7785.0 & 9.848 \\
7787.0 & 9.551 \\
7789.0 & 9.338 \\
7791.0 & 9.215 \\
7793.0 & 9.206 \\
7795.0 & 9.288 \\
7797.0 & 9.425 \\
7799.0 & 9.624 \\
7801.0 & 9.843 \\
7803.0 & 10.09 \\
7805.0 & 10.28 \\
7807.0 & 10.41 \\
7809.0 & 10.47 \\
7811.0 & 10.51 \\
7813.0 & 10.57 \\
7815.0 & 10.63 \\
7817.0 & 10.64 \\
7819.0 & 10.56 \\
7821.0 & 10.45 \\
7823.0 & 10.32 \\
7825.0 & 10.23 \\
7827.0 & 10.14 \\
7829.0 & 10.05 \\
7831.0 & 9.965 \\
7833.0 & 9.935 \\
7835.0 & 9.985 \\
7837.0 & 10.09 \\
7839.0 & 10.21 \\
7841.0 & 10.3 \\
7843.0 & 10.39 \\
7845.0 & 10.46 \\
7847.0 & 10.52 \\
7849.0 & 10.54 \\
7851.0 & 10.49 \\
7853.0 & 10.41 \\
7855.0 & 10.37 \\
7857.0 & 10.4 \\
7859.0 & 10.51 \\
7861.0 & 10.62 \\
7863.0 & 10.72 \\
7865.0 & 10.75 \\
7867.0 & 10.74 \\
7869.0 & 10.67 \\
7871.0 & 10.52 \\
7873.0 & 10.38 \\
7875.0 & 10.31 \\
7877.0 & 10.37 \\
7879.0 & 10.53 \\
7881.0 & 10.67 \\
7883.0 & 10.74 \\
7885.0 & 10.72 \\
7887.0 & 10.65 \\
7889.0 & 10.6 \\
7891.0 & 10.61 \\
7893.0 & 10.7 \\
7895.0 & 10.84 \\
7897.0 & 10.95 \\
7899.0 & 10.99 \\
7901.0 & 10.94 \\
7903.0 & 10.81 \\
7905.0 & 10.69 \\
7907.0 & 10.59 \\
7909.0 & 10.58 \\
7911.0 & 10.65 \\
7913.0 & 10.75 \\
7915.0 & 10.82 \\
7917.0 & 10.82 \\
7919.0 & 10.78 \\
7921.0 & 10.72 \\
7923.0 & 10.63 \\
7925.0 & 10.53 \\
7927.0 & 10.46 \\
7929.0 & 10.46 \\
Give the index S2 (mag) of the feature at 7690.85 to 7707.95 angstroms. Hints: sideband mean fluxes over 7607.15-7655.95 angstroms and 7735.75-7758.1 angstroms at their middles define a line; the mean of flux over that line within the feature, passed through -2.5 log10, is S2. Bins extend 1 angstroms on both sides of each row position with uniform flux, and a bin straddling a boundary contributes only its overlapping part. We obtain 0.09 mag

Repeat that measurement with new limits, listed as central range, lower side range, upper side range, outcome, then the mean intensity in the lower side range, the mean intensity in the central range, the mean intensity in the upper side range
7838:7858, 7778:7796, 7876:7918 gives -0.014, 9.72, 10.4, 10.7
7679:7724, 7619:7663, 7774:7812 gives 0.081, 10.6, 9.58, 9.97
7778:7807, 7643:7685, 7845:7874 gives 0.047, 9.62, 9.79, 10.5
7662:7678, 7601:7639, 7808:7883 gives 0.197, 10.7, 8.88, 10.4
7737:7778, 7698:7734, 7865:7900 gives -0.023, 9.67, 10.1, 10.6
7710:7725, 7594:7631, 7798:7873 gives 0.092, 10.7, 9.67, 10.4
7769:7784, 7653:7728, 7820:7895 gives -0.050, 9.52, 10.5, 10.4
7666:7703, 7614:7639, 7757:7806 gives 0.128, 10.8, 9.34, 9.95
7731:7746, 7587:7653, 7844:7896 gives 0.031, 10.6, 10.3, 10.6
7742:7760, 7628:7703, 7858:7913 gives 0.026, 9.83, 9.91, 10.7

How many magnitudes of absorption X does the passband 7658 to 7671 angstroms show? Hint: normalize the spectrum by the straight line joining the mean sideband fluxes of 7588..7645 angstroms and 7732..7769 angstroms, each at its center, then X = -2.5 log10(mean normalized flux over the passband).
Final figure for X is 0.15 mag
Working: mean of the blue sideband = 10.6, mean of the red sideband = 10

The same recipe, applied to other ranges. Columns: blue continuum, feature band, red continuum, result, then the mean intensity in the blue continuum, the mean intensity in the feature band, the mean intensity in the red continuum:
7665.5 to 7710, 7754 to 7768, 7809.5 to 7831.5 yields 0.01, 9.34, 9.86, 10.4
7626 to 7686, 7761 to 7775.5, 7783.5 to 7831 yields -0.03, 9.93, 10.3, 10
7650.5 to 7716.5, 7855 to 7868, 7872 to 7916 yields -0.01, 9.48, 10.6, 10.7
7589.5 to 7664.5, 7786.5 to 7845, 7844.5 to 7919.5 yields 0.06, 10.5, 10.1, 10.6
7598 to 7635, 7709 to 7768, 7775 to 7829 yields 0.04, 10.7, 9.95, 10.1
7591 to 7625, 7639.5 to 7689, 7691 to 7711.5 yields 0.02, 10.6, 9.69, 9.46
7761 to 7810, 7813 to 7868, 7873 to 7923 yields 0.00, 10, 10.4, 10.7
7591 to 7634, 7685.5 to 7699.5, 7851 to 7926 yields 0.10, 10.7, 9.72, 10.6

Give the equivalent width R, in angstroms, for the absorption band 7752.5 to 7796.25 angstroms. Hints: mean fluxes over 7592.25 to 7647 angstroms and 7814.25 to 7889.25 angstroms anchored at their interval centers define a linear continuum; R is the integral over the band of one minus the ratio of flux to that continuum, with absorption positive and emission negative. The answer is 2.3 angstroms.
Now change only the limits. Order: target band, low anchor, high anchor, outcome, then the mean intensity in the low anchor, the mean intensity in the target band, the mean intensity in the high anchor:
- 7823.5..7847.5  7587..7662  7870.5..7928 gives 1.03 angstroms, 10.6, 10.2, 10.7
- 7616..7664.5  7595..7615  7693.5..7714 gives -2.07 angstroms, 10.5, 10.5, 9.4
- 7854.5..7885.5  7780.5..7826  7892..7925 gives -0.20 angstroms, 10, 10.6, 10.8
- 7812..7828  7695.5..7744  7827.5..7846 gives -0.54 angstroms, 9.8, 10.4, 10.2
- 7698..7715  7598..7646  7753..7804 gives 1.54 angstroms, 10.7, 9.33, 9.92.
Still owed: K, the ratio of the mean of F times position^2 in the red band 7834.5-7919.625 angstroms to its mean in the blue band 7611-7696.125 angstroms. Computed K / 1.12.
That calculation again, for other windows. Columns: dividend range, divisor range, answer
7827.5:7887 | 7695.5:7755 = 1.10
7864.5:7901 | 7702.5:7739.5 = 1.13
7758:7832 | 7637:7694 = 1.07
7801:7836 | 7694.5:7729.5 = 1.10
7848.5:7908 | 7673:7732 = 1.16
